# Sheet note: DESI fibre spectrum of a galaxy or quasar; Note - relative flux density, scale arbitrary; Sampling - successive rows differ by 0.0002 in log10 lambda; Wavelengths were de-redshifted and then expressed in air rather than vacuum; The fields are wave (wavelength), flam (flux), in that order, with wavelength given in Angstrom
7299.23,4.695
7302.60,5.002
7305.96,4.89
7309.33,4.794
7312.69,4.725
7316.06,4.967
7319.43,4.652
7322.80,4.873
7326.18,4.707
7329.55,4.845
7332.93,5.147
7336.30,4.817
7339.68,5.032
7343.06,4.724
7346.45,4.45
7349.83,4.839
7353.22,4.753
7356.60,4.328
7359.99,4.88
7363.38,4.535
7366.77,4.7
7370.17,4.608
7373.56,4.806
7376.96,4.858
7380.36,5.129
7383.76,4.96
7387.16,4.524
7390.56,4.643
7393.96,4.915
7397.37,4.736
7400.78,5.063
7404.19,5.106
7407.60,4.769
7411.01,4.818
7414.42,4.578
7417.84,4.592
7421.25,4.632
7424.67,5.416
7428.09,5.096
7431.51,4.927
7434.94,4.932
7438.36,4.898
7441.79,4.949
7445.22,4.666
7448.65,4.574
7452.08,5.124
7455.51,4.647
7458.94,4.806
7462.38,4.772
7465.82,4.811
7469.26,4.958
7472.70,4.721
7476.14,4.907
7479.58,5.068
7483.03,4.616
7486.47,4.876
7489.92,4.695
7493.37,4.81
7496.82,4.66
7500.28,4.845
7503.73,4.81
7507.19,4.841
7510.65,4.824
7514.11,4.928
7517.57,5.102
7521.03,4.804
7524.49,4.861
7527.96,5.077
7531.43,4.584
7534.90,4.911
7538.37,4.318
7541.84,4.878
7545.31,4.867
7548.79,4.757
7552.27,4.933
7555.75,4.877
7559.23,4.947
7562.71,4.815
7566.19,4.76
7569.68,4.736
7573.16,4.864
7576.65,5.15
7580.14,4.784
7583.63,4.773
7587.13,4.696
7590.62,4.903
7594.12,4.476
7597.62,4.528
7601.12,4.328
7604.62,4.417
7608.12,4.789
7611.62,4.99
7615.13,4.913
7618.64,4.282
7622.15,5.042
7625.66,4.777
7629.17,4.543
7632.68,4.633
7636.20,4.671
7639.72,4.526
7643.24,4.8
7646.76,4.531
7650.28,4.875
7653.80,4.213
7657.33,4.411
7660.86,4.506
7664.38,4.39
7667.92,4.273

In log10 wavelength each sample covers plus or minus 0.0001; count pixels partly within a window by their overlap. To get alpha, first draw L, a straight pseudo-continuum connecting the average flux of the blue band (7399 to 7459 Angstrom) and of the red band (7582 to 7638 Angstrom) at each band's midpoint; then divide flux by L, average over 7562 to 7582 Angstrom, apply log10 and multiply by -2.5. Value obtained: -0.03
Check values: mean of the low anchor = 4.87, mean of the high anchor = 4.67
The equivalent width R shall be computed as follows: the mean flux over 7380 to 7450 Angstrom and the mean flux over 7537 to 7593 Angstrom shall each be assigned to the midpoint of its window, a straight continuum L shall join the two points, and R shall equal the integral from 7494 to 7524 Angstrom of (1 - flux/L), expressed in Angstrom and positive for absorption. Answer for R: -0.1 Angstrom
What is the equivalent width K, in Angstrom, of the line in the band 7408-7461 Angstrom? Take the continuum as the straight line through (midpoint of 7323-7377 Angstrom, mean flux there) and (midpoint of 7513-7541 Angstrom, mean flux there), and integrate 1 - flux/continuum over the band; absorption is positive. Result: -0.6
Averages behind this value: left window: 4.75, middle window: 4.84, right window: 4.82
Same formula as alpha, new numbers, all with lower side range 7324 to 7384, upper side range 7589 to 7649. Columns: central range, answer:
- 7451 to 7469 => -0.02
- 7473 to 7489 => -0.03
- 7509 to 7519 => -0.05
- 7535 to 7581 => -0.03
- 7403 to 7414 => -0.02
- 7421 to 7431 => -0.08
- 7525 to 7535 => -0.03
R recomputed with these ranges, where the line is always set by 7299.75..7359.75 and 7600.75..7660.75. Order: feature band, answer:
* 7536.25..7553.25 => -0.2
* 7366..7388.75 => -0.2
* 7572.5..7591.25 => -0.8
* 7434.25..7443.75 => -0.4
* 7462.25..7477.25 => -0.4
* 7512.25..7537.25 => -1.0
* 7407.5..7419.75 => 0.2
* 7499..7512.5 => -0.4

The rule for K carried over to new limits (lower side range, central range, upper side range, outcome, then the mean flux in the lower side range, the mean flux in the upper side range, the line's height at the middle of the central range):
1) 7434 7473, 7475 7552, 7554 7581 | 0.42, 4.82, 4.87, 4.85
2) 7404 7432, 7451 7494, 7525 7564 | 0.16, 4.87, 4.82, 4.85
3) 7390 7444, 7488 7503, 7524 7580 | 0.29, 4.88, 4.83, 4.85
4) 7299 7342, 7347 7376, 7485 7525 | 1.07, 4.86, 4.84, 4.86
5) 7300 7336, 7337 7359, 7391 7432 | 0.74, 4.85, 4.88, 4.86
